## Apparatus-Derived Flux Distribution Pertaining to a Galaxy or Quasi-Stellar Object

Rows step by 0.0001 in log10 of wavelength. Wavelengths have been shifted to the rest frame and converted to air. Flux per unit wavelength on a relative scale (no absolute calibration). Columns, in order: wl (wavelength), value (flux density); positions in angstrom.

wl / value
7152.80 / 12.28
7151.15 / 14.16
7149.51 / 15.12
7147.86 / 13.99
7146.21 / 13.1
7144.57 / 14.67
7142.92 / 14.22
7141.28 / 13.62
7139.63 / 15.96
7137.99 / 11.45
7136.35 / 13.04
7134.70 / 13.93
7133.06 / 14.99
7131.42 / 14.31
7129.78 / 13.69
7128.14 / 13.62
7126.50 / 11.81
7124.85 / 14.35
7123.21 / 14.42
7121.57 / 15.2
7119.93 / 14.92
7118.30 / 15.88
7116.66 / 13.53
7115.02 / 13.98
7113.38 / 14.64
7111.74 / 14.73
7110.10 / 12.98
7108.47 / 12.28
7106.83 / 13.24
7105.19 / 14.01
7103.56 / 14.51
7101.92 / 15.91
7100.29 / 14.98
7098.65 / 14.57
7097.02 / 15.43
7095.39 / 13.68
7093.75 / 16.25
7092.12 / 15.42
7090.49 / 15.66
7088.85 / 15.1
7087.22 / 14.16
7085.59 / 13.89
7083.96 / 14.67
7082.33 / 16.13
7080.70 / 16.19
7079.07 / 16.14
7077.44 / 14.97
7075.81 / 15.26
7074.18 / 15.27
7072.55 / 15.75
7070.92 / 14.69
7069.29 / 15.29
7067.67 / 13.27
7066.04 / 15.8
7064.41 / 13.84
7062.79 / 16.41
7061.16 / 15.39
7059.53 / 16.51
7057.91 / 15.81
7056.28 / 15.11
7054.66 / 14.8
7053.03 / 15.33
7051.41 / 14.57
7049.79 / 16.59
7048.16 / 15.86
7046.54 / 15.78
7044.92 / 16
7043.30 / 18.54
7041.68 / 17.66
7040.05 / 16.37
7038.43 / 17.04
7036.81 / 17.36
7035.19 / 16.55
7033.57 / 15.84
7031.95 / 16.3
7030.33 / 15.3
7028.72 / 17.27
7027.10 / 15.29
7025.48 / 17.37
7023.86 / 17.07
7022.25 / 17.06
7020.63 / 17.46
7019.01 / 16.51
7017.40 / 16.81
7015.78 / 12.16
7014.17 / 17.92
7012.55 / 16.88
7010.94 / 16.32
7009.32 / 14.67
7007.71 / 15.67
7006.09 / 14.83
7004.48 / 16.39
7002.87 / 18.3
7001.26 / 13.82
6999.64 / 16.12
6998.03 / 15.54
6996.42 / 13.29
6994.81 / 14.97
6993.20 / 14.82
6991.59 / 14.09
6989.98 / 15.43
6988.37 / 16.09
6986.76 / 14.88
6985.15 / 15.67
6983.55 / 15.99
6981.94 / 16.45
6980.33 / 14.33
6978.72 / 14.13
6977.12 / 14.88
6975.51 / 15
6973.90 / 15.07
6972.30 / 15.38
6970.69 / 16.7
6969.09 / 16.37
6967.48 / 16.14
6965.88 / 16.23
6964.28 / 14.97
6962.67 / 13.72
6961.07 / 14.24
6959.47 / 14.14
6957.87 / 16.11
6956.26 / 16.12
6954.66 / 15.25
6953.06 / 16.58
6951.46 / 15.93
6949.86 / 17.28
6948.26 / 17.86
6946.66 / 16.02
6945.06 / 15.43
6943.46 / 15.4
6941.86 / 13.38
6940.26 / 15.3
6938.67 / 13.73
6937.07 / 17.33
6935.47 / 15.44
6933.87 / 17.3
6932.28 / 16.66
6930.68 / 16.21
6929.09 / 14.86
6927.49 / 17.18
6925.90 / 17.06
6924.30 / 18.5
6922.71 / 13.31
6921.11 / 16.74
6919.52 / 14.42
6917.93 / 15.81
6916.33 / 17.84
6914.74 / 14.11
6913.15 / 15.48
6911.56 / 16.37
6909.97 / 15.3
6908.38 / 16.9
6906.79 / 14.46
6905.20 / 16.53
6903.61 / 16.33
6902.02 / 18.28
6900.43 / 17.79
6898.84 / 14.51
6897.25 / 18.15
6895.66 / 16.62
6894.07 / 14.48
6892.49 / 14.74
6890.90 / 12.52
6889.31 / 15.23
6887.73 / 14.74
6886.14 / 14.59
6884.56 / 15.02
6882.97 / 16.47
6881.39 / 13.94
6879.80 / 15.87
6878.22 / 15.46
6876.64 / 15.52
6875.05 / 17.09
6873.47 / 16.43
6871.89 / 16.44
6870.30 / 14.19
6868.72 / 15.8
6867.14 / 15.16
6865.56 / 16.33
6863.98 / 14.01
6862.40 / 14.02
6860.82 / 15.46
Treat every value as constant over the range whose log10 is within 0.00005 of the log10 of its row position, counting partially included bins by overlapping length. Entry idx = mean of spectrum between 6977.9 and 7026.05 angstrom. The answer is 15.7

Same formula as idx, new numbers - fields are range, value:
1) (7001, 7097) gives 15.8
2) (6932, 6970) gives 15.7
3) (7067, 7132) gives 14.6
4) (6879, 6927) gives 15.7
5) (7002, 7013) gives 16.1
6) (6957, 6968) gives 15.1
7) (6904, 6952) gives 15.9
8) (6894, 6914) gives 16.3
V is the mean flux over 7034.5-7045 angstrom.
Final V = 17.1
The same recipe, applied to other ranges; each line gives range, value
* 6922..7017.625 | 15.6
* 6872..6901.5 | 15.6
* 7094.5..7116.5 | 14.2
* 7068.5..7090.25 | 15.2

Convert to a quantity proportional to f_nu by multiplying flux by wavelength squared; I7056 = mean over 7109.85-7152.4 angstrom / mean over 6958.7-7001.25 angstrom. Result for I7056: 1.0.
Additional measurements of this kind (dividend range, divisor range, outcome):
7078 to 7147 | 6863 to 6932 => 0.97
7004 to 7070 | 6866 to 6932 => 1.06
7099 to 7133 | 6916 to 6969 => 0.94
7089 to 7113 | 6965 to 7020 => 0.97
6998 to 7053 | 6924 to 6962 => 1.05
